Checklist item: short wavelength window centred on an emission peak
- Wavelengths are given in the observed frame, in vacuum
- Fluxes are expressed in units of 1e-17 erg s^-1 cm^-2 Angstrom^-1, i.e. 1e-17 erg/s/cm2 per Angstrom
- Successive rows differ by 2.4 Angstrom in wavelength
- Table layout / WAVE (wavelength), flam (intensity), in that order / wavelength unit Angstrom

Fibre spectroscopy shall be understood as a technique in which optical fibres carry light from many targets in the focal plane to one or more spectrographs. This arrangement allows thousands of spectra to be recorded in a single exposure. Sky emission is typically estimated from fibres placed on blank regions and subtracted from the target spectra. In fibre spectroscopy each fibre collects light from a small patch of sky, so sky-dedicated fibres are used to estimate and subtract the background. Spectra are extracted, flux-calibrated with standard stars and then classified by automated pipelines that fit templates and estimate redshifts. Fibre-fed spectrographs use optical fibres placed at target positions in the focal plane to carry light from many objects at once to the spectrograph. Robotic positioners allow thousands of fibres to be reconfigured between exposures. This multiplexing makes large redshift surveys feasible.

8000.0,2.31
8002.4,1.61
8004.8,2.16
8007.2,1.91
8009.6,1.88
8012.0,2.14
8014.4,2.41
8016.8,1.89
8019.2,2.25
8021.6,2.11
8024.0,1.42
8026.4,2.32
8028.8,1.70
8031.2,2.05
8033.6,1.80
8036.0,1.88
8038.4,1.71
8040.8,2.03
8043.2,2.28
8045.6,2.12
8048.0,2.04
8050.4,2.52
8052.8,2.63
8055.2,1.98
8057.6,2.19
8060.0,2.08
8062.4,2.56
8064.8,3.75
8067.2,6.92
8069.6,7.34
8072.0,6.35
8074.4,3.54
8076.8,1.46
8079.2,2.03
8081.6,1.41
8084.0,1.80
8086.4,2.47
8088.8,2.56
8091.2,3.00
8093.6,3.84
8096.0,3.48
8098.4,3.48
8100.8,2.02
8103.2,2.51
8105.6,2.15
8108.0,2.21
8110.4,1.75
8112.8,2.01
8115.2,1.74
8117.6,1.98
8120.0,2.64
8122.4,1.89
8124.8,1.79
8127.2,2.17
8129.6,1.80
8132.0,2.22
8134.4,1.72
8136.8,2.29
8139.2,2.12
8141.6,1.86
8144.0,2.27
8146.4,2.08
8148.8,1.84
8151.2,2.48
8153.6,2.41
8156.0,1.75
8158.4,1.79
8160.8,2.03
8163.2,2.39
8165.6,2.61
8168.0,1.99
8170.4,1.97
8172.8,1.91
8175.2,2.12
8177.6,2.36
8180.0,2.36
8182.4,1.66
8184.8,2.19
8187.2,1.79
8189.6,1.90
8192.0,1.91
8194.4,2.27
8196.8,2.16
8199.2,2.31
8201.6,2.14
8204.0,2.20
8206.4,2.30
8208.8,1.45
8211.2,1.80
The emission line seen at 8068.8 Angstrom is H-alpha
